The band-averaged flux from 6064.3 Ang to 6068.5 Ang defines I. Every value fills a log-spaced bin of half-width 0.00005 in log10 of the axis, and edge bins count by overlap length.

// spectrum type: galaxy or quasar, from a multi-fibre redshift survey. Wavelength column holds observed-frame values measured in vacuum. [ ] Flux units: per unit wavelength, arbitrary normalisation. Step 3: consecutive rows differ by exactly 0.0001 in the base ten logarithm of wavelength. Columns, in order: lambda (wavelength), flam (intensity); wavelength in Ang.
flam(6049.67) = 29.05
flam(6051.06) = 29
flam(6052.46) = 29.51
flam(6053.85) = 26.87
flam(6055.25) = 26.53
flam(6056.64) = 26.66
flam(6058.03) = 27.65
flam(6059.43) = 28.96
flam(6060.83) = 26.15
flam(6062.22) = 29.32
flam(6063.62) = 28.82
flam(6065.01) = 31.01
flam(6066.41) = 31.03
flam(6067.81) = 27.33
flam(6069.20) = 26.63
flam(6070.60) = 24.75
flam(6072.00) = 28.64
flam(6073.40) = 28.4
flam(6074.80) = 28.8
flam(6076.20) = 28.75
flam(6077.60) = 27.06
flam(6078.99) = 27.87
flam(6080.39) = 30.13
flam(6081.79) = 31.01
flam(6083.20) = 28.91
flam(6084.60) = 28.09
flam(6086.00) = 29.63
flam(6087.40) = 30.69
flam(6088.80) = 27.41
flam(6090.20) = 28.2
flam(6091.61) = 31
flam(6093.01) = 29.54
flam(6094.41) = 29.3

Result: 29.8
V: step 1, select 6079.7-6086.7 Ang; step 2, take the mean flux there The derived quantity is 29.5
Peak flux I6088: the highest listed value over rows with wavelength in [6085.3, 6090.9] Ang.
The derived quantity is 30.69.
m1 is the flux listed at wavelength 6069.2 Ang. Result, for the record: 26.63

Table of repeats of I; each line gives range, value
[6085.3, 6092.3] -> 29.4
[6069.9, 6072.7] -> 26.7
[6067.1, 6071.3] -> 26.3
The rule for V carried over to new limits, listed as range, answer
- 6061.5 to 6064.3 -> 29.1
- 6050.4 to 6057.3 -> 27.7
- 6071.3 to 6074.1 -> 28.5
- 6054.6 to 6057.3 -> 26.6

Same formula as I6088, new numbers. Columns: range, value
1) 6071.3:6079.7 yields 28.8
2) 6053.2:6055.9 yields 26.87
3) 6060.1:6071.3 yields 31.03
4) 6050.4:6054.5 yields 29.51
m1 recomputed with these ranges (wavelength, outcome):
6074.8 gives 28.8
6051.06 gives 29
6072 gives 28.64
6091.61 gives 31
